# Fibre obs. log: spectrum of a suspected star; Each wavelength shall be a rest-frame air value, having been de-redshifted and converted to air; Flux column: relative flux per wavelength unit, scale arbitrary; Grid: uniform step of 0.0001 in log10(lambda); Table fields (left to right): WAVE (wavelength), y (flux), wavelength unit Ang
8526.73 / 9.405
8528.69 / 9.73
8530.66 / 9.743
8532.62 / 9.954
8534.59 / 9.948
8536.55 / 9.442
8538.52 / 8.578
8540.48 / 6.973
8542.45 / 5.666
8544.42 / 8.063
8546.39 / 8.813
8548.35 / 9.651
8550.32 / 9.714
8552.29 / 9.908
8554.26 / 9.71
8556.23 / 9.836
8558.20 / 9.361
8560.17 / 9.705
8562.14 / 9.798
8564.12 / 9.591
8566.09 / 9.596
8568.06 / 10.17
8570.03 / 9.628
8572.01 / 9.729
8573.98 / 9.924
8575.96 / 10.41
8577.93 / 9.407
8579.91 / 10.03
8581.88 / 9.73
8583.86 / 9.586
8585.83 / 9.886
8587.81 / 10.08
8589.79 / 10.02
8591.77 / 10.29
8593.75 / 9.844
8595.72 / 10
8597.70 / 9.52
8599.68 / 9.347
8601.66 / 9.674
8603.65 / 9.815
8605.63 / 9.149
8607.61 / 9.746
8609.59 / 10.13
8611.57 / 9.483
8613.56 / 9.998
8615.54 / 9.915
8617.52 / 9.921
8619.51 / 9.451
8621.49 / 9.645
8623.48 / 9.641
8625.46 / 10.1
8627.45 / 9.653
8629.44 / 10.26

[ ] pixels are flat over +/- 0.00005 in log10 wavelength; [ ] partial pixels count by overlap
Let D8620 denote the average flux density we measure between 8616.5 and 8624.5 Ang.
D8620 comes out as 9.67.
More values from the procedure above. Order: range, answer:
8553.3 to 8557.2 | 9.77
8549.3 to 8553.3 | 9.8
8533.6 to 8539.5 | 9.32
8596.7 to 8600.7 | 9.44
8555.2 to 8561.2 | 9.64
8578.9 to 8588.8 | 9.86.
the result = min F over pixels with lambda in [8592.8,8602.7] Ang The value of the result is 9.347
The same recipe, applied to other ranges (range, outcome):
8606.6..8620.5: 9.451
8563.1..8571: 9.591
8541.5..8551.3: 5.666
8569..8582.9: 9.407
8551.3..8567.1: 9.361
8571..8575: 9.729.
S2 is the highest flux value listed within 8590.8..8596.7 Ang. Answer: 10.29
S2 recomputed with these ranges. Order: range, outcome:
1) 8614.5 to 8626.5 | 10.1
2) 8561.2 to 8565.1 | 9.798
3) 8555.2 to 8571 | 10.17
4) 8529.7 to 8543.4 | 9.954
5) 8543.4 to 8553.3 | 9.908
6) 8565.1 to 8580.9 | 10.41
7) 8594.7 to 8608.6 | 10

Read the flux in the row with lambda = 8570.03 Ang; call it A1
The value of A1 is 9.628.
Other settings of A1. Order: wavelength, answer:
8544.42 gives 8.063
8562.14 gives 9.798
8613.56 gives 9.998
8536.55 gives 9.442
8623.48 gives 9.641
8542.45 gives 5.666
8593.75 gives 9.844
